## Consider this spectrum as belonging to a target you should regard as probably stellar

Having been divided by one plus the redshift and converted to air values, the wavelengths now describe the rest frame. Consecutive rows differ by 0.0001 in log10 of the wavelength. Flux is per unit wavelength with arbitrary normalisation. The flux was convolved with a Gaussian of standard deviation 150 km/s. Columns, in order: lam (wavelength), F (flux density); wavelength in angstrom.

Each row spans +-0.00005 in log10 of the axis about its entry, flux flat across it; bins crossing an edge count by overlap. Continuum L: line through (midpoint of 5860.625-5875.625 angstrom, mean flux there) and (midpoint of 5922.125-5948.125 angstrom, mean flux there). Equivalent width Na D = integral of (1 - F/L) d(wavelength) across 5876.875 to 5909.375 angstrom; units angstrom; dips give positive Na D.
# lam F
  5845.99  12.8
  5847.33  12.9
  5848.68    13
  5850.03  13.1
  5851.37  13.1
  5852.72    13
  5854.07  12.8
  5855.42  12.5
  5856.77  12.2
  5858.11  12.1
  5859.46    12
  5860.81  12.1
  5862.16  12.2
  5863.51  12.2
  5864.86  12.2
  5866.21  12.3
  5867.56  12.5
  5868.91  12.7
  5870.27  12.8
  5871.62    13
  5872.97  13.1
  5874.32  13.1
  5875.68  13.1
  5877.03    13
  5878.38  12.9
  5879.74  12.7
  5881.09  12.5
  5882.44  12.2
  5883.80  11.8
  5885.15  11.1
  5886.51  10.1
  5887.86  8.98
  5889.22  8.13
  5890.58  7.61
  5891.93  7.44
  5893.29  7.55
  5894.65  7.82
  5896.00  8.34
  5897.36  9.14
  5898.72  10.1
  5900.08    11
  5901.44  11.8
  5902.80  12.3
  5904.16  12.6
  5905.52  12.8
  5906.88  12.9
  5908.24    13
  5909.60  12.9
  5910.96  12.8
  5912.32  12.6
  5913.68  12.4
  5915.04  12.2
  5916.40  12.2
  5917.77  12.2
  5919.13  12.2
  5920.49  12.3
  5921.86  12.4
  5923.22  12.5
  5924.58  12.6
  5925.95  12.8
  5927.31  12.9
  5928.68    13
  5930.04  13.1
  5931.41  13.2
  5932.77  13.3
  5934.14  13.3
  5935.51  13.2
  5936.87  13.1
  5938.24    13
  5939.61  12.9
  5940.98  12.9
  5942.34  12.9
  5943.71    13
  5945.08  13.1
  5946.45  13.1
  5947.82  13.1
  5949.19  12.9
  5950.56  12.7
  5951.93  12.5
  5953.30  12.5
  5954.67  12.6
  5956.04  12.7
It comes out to 5.12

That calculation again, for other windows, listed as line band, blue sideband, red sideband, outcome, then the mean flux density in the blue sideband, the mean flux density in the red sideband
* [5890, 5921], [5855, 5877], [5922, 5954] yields 3.9 angstrom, 12.5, 12.9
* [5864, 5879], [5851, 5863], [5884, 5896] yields -2.8 angstrom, 12.4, 8.71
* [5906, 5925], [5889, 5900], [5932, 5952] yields -3.8 angstrom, 8.42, 13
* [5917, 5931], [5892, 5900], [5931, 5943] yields -1.1 angstrom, 8.68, 13.1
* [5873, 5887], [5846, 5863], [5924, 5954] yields 0.4 angstrom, 12.6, 13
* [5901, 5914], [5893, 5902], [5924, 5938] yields -2.6 angstrom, 9.44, 13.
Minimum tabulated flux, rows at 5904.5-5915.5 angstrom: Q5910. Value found 12.2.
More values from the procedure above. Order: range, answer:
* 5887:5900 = 7.44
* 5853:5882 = 12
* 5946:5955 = 12.5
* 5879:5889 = 8.98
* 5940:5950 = 12.9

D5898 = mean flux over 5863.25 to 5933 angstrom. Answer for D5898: 11.8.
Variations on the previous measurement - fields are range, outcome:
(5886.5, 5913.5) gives 10.5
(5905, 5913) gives 12.8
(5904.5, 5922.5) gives 12.5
